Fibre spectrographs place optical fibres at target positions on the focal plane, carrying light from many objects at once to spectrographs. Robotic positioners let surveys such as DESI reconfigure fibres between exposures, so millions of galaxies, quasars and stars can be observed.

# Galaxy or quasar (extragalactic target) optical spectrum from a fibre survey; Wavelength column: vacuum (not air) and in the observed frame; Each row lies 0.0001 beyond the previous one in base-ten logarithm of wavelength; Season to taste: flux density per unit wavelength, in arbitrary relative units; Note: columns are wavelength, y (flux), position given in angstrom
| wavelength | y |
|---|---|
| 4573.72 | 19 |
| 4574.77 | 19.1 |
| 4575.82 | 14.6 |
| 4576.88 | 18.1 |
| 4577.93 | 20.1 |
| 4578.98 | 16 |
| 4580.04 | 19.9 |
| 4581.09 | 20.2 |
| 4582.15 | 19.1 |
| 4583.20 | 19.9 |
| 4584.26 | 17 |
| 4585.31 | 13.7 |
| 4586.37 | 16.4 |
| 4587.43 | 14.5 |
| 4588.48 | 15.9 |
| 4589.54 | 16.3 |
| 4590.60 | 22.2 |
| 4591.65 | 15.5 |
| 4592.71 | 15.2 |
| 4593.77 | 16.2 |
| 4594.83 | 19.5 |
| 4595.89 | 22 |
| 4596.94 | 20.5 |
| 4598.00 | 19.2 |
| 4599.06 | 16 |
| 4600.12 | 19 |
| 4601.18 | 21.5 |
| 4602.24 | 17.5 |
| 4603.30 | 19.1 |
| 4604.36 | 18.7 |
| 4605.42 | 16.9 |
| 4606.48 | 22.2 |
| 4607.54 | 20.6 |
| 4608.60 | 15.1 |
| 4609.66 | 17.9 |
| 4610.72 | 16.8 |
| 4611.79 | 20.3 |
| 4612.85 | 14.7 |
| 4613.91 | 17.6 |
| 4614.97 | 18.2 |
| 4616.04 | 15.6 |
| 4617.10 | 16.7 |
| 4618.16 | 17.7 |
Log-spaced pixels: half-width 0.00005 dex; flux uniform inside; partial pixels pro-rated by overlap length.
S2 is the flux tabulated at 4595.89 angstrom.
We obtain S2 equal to 22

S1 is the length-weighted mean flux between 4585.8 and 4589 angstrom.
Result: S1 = 15.6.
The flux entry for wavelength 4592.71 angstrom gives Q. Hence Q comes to 15.2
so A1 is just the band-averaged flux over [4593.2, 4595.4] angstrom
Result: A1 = 17.8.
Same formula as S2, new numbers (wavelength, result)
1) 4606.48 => 22.2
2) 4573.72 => 19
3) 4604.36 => 18.7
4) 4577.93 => 20.1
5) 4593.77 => 16.2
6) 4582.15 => 19.1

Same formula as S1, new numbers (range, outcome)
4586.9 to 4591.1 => 17.2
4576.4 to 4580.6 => 18.6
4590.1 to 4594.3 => 17.2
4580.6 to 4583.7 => 19.7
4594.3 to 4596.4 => 20.7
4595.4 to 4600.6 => 19.3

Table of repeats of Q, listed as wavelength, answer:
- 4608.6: 15.1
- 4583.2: 19.9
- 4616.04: 15.6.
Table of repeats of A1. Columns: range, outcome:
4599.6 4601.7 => 20.2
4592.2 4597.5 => 18.7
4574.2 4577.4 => 17.3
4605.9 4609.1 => 19.3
